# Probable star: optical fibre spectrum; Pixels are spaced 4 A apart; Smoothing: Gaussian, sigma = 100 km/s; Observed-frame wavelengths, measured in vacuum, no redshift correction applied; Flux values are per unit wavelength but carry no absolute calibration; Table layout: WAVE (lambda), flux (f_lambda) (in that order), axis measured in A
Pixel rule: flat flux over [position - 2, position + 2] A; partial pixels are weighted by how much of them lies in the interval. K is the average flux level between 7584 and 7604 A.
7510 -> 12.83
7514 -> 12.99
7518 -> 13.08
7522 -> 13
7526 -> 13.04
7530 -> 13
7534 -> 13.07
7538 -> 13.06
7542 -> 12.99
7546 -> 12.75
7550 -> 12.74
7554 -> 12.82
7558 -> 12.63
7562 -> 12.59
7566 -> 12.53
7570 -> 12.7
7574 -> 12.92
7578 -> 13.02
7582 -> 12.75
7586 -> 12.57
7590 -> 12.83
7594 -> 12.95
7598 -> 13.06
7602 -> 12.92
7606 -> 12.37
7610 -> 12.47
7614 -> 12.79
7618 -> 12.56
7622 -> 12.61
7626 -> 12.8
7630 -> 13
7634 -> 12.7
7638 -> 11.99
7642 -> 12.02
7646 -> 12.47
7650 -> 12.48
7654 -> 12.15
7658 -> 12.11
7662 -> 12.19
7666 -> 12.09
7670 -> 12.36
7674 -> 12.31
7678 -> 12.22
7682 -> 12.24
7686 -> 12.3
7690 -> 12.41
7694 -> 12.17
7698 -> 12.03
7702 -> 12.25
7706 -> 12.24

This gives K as 12.9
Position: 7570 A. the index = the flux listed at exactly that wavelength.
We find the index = 12.7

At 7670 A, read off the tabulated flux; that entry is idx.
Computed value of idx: 12.36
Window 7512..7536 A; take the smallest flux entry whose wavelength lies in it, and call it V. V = 12.99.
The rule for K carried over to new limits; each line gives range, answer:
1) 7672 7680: 12.3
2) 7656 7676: 12.2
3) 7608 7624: 12.6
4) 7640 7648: 12.2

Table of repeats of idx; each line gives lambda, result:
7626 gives 12.8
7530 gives 13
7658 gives 12.11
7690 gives 12.41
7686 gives 12.3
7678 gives 12.22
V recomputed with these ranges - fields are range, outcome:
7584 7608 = 12.37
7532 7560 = 12.63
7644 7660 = 12.11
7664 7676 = 12.09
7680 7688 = 12.24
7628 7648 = 11.99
